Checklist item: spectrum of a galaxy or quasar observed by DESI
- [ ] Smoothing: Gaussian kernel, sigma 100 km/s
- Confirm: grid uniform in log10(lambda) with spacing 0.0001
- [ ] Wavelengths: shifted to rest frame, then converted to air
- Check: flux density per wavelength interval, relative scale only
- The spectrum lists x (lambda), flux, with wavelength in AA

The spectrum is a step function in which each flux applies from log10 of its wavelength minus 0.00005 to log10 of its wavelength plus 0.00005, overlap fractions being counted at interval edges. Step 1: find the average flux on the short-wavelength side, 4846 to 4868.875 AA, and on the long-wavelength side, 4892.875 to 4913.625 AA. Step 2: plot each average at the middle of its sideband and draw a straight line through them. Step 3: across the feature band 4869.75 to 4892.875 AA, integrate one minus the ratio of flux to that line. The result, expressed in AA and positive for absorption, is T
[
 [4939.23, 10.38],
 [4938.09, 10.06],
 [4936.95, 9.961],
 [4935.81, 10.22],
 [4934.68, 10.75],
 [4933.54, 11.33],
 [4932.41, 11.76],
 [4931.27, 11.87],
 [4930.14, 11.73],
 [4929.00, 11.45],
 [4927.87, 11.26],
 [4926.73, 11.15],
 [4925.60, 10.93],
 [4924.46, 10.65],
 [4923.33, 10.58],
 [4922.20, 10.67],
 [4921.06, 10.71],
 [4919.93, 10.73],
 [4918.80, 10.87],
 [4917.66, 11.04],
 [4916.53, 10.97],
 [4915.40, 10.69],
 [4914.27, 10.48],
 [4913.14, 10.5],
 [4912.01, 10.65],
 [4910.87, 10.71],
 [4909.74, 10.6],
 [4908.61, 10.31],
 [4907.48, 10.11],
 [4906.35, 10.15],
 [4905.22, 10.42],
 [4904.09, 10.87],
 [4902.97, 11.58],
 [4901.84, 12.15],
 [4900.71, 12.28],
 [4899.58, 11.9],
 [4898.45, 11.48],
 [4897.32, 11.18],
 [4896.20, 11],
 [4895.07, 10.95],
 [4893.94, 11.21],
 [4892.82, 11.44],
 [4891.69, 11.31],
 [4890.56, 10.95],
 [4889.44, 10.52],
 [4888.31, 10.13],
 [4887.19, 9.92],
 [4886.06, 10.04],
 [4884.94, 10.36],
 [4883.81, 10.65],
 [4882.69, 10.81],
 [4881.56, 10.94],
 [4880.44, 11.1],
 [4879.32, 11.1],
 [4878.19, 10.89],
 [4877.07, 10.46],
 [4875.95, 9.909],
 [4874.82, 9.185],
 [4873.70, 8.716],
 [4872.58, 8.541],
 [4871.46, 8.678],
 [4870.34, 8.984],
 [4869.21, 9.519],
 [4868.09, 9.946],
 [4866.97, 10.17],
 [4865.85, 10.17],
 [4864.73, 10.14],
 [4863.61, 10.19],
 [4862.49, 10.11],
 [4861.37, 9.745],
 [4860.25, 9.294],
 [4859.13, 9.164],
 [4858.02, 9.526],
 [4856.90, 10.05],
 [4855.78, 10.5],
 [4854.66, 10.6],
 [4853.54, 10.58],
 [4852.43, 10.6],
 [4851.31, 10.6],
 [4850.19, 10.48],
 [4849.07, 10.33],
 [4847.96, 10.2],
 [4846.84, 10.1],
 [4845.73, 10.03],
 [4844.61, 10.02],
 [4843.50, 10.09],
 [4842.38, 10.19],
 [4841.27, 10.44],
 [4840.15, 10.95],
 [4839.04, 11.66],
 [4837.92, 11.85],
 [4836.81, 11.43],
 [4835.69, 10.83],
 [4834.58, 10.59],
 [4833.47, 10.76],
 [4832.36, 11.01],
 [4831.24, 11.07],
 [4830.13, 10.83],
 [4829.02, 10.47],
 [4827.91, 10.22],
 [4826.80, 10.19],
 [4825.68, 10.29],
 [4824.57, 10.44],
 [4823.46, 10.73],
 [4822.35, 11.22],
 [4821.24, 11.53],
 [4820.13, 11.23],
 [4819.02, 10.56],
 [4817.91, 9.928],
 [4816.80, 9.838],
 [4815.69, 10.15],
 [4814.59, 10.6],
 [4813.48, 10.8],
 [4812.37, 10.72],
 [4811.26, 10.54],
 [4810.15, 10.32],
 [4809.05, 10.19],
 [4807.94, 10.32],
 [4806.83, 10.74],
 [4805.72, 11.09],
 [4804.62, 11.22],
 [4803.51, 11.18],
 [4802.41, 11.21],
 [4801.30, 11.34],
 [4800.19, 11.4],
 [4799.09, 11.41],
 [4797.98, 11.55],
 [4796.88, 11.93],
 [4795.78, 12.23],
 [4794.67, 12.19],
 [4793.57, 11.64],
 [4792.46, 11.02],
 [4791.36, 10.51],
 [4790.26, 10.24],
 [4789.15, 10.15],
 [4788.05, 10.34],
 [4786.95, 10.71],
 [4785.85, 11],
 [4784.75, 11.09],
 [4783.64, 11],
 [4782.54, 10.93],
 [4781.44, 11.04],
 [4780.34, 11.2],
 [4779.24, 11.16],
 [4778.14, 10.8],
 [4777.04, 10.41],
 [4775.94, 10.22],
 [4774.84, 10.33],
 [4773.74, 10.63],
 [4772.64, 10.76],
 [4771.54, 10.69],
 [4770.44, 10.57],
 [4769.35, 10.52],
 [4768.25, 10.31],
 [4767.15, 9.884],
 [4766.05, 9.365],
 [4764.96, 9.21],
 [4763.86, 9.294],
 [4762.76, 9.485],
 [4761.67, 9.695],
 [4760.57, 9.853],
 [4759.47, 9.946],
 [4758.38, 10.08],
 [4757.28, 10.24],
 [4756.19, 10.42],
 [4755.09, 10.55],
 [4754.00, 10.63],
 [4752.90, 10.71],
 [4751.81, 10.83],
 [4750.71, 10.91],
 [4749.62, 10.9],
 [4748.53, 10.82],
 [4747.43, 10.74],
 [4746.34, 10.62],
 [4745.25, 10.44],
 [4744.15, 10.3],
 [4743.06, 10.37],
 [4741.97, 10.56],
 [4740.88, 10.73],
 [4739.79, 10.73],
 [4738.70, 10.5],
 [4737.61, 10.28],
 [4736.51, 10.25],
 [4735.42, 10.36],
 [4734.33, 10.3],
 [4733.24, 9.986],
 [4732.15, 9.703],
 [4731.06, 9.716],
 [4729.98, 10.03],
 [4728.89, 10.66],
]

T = 0.9 AA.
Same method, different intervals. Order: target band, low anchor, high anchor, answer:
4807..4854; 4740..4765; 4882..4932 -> 0.16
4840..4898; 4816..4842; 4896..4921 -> 3.28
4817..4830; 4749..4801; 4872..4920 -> 0.07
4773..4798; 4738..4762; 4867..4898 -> -1.24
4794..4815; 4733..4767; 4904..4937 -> -1.31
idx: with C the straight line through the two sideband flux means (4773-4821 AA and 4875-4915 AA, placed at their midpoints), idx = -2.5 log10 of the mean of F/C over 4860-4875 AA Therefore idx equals 0.137 mag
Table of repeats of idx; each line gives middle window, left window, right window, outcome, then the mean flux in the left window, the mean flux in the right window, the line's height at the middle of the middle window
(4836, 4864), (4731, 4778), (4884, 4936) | 0.035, 10.3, 10.9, 10.7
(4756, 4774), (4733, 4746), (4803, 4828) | 0.046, 10.4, 10.6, 10.5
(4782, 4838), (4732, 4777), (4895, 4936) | -0.032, 10.3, 11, 10.6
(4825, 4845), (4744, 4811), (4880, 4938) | 0.005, 10.7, 10.9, 10.8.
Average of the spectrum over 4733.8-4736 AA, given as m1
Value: 10.3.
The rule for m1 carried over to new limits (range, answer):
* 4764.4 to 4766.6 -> 9.3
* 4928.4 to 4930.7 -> 11.6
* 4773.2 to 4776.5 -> 10.4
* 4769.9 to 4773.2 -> 10.7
